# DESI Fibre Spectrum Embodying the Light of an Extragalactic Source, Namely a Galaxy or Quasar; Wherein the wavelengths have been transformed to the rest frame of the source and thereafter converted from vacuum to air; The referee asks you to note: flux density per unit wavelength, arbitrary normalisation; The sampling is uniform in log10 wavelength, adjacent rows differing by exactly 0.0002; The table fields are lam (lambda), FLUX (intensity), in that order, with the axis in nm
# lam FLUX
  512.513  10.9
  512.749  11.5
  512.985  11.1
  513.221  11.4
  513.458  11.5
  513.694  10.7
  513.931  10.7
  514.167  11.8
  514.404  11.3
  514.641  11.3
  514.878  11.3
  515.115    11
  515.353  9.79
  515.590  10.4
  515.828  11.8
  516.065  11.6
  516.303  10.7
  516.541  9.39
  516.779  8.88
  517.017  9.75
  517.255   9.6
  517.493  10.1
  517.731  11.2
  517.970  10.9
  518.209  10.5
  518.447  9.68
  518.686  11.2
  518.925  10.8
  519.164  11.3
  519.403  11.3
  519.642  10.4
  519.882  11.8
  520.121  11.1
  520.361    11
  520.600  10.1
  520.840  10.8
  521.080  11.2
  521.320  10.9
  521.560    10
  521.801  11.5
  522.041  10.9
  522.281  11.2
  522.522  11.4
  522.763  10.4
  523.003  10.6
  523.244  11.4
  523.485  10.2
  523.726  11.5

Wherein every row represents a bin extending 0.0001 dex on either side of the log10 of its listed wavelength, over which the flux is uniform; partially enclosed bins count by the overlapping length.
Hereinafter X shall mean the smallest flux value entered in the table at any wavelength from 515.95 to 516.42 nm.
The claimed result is 10.7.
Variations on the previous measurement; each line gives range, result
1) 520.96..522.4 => 10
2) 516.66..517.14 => 8.88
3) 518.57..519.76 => 10.4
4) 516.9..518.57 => 9.6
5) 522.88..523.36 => 10.6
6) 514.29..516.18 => 9.79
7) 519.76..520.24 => 11.1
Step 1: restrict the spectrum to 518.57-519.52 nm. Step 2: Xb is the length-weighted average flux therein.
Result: 11.2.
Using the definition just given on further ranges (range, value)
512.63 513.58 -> 11.4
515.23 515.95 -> 10.7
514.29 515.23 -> 11.2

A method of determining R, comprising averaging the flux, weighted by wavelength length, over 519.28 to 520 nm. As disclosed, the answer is 11.2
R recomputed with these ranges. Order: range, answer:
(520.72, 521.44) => 11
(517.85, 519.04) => 10.6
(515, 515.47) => 10.4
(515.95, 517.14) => 10.1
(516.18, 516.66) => 10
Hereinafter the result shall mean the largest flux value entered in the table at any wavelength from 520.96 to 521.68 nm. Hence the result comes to 11.2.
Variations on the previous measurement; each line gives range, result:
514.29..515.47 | 11.3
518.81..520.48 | 11.8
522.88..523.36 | 11.4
